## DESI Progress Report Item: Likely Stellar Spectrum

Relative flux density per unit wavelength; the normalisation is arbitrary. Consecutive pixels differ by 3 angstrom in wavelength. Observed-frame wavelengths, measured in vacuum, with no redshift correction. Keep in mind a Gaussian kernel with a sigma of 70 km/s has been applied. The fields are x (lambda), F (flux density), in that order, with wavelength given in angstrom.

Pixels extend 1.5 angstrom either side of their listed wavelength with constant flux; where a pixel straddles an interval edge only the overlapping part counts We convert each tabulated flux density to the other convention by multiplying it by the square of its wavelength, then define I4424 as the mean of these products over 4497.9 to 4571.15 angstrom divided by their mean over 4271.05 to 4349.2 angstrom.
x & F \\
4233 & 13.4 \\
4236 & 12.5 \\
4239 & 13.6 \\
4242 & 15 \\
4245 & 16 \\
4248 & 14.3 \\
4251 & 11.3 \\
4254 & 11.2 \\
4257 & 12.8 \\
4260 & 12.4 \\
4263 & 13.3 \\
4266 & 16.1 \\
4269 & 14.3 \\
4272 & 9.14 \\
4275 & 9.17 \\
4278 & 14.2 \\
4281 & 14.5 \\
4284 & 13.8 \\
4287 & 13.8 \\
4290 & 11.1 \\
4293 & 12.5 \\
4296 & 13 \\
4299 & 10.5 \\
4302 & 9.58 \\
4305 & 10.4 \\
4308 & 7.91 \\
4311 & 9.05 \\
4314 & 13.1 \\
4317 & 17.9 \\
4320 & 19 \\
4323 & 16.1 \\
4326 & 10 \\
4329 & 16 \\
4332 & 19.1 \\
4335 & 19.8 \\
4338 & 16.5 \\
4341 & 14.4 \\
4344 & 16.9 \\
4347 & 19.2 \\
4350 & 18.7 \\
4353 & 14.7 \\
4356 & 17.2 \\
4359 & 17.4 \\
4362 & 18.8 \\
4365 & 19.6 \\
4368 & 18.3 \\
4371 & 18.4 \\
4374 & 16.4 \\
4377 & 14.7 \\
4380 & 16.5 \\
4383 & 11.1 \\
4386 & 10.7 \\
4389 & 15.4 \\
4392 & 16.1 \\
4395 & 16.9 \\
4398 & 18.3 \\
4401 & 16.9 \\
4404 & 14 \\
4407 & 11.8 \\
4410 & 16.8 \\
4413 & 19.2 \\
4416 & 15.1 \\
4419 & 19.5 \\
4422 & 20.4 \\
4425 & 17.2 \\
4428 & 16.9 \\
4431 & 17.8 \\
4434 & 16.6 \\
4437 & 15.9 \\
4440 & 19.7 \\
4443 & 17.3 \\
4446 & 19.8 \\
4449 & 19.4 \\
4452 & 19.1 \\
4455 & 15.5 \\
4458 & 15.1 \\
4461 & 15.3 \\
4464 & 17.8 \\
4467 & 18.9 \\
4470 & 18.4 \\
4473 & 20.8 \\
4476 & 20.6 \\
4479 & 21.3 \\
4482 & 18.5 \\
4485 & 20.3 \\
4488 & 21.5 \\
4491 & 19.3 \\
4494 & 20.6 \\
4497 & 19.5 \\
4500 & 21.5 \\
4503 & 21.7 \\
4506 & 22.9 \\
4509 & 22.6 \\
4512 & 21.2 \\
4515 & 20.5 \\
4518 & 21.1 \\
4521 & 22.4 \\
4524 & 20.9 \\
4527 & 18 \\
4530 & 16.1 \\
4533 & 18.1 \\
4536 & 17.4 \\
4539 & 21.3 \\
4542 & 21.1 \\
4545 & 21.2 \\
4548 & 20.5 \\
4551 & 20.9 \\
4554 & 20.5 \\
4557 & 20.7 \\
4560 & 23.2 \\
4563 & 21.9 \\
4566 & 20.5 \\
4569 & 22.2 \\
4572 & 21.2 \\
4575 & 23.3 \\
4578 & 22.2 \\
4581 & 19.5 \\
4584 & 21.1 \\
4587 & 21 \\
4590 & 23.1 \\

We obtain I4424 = 1.66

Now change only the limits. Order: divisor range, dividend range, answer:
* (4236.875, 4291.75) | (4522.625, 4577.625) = 1.79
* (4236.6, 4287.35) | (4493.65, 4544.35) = 1.74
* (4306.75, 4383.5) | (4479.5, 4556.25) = 1.37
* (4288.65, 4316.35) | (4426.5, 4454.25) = 1.74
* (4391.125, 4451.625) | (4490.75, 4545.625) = 1.23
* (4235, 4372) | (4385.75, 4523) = 1.38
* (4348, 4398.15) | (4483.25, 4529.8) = 1.35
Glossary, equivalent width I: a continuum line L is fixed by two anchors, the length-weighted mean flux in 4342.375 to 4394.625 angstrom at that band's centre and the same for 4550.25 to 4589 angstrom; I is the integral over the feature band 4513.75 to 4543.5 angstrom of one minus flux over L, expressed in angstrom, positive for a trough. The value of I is 1.07 angstrom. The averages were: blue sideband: 16.5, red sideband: 21.4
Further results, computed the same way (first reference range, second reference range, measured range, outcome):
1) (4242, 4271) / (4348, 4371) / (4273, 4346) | 9.89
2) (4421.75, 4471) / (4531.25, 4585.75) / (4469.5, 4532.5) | -4.08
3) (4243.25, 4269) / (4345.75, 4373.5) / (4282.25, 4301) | 3.25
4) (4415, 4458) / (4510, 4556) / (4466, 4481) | -1.04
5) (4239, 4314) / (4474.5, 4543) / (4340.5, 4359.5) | -2.75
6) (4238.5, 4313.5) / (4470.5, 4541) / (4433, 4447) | 0.17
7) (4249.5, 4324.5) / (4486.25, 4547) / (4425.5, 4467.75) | 1.36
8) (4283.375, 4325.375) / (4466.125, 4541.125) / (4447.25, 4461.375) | 0.98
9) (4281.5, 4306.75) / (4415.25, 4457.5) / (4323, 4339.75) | -3.43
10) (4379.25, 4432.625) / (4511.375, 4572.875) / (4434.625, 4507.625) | -3.67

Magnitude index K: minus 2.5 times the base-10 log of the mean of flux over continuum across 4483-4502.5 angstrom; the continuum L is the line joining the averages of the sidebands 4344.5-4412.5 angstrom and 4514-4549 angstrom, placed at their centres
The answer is -0.082 mag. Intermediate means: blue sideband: 16.3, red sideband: 19.9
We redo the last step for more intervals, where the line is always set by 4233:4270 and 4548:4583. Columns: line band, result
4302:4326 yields 0.17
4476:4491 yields -0.05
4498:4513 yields -0.10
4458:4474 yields 0.06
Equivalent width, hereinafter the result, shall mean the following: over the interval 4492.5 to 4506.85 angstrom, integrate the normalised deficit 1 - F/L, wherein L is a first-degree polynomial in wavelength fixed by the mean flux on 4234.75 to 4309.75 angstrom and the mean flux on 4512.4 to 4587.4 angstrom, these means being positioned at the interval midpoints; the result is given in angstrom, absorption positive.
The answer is -1.5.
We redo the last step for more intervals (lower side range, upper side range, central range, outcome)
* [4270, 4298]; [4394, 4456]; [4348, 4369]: -3.96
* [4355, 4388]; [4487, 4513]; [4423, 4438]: 1.20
